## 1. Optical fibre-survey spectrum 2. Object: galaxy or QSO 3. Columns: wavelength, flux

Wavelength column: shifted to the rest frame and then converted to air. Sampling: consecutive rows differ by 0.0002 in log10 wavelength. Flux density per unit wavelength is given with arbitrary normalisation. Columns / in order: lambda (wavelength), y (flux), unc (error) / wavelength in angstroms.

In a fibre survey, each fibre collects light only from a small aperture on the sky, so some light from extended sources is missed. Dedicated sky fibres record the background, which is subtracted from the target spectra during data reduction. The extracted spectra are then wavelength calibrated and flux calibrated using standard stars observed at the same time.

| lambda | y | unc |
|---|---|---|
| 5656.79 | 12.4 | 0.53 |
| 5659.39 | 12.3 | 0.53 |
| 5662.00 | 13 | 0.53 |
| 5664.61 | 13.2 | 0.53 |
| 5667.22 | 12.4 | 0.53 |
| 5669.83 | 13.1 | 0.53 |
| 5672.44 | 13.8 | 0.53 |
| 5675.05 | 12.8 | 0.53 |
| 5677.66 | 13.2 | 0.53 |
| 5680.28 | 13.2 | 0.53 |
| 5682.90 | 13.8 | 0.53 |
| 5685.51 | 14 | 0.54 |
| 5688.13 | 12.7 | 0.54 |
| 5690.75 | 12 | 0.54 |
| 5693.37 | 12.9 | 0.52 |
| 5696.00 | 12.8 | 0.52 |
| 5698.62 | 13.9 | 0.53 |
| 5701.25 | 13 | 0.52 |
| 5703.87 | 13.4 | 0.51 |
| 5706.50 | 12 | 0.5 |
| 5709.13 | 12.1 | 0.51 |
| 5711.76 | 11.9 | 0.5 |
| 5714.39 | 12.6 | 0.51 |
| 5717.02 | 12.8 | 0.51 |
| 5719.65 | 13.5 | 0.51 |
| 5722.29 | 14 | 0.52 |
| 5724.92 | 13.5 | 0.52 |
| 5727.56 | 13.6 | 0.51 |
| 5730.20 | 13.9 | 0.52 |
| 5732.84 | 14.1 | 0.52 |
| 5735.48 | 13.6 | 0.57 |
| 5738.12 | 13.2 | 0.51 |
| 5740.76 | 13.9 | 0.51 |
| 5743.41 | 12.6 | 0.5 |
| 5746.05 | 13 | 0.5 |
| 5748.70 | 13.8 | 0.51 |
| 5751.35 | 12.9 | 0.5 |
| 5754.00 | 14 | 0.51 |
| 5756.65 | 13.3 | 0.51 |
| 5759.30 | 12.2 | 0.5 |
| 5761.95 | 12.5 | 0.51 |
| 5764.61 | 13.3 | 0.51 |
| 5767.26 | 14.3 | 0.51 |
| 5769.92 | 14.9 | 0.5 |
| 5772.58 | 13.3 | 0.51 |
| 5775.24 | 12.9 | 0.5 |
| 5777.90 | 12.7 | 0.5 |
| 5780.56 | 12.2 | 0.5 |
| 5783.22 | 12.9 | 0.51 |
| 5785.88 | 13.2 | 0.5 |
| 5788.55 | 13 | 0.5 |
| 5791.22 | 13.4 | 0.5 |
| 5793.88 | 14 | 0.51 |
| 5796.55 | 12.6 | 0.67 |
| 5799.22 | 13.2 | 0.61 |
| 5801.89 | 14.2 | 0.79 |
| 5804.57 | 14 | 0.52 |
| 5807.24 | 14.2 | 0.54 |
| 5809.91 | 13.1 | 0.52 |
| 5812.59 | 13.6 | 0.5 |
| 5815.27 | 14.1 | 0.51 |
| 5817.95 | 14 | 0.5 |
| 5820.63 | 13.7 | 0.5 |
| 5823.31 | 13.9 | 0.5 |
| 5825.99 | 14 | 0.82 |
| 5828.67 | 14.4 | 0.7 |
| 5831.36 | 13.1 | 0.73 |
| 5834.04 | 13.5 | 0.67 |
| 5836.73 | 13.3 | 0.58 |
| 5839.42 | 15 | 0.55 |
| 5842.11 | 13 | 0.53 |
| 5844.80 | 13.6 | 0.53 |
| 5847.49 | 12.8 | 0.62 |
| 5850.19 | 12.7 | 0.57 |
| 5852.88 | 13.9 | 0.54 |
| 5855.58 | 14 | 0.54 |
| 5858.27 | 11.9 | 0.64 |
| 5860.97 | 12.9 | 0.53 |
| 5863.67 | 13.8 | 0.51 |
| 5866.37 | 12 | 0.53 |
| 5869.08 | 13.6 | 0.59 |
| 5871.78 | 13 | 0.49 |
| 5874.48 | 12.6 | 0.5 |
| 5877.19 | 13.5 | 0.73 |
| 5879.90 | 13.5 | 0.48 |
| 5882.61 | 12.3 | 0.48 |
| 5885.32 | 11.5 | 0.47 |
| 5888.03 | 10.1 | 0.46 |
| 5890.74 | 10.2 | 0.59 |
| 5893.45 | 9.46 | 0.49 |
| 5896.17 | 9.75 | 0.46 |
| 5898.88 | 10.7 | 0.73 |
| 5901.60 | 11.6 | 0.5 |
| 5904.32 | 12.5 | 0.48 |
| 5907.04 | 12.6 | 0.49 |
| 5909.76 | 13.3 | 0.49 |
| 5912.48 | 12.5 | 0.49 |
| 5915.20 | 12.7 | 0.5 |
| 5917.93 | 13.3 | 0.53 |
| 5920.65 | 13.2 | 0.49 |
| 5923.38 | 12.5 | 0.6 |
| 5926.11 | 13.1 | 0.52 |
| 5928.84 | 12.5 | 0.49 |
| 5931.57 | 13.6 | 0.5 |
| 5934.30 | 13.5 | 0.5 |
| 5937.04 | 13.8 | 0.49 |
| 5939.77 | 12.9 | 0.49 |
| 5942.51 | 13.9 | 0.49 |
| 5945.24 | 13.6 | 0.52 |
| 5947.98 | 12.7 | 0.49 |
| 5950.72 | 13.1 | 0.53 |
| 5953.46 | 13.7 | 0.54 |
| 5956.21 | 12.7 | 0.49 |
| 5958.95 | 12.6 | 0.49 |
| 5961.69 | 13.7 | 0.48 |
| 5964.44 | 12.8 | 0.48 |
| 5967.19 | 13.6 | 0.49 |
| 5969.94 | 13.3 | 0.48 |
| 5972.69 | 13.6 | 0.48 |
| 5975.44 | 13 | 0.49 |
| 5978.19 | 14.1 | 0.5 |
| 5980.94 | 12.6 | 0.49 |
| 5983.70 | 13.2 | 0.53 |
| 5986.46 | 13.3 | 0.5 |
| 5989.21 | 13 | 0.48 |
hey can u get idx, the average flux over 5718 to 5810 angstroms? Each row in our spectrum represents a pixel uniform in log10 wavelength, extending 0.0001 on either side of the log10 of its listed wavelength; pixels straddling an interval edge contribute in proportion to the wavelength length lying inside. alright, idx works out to 13.4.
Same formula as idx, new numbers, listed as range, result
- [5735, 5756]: 13.4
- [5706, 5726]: 12.8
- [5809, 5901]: 12.8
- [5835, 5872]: 13.3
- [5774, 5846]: 13.5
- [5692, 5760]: 13.2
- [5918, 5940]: 13.2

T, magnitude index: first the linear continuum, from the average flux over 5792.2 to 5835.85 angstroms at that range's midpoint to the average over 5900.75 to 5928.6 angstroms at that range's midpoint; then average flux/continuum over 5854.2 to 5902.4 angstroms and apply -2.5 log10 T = 0.09 mag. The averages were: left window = 13.7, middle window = 12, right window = 12.7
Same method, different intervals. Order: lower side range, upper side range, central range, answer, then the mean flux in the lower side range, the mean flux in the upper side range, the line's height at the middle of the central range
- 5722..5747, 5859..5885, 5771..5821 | -0.01 mag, 13.5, 12.9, 13.3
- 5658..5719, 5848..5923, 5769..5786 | -0.04 mag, 12.9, 12.3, 12.7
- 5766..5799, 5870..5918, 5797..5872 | -0.07 mag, 13.3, 11.9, 12.6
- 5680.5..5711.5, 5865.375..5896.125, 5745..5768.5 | -0.06 mag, 12.9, 11.9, 12.6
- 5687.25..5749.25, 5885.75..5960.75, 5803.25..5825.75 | -0.08 mag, 13.1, 12.4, 12.8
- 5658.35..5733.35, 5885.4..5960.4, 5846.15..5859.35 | -0.04 mag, 13.1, 12.4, 12.6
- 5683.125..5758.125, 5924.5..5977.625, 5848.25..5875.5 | 0.02 mag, 13.2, 13.3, 13.2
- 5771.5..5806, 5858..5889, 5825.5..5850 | -0.06 mag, 13.2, 12.6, 12.9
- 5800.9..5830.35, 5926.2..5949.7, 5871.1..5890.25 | 0.11 mag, 13.9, 13.3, 13.6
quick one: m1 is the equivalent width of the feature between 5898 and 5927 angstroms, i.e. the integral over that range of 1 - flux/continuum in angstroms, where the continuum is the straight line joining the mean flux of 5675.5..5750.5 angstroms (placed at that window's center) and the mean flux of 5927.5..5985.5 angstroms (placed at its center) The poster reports 1.5 angstroms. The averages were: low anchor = 13.2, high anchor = 13.3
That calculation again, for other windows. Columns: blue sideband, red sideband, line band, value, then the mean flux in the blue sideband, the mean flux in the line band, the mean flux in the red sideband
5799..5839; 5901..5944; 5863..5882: 0.4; 13.8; 13.1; 13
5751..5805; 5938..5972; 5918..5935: 0.2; 13.3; 13.1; 13.2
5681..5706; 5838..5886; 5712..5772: -1.3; 13.1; 13.4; 13.1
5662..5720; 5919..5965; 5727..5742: -0.8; 13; 13.7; 13.2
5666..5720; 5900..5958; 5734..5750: -0.5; 12.9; 13.4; 13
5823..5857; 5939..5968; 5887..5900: 3.3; 13.6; 10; 13.2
